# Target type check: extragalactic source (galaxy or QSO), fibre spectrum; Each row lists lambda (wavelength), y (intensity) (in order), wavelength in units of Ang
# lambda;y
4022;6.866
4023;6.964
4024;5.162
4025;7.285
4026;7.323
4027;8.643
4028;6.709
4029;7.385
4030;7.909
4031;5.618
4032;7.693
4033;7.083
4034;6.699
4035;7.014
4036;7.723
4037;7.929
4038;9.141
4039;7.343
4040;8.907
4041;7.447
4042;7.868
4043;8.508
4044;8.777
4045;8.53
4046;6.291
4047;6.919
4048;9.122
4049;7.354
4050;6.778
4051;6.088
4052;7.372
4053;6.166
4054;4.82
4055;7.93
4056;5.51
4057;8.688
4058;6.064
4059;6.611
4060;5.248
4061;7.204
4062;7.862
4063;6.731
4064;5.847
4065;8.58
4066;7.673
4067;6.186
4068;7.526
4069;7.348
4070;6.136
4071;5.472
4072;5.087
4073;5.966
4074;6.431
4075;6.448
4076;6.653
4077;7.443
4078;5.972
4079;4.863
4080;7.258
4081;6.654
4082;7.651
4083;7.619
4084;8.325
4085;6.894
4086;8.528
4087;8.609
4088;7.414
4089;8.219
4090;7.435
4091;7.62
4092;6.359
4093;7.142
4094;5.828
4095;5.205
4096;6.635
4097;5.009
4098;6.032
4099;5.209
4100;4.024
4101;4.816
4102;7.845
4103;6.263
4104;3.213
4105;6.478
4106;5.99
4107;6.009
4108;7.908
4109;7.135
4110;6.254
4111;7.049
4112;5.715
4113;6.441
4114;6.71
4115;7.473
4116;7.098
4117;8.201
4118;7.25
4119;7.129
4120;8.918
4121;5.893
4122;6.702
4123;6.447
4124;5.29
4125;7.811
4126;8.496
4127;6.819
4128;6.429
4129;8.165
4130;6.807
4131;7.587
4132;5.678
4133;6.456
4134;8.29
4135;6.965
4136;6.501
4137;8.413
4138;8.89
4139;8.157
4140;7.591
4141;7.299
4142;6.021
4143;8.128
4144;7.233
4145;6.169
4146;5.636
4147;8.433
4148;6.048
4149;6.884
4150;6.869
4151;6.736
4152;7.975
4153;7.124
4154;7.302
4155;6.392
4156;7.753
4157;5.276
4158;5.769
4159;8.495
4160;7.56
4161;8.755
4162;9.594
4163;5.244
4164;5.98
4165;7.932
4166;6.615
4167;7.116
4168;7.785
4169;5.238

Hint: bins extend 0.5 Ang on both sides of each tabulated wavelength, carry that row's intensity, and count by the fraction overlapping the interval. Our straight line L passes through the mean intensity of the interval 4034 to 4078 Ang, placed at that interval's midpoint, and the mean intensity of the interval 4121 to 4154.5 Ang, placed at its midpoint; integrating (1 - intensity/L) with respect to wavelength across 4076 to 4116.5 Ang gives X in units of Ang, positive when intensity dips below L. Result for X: 2.8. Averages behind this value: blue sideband 7.07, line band 6.61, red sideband 7.11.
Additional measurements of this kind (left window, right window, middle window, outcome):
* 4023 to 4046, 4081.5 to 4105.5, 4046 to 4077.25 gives 1.6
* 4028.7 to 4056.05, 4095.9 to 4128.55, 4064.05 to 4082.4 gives 1.0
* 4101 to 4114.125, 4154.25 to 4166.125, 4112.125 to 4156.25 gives -2.7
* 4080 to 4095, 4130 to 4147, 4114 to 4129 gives 0.2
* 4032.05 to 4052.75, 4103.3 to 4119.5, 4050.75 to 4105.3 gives 4.0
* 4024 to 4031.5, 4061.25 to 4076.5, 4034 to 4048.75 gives -2.0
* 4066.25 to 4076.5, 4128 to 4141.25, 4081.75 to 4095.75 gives -1.4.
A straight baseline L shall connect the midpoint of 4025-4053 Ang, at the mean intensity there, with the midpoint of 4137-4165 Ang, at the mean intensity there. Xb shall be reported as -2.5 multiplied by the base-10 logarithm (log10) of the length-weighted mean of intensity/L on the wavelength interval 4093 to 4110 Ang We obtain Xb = 0.24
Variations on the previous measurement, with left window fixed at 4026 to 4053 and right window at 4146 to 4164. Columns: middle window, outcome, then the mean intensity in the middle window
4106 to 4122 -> 0.04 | 6.97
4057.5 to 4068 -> 0.09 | 6.84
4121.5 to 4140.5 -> -0.01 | 7.24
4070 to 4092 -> 0.07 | 6.95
